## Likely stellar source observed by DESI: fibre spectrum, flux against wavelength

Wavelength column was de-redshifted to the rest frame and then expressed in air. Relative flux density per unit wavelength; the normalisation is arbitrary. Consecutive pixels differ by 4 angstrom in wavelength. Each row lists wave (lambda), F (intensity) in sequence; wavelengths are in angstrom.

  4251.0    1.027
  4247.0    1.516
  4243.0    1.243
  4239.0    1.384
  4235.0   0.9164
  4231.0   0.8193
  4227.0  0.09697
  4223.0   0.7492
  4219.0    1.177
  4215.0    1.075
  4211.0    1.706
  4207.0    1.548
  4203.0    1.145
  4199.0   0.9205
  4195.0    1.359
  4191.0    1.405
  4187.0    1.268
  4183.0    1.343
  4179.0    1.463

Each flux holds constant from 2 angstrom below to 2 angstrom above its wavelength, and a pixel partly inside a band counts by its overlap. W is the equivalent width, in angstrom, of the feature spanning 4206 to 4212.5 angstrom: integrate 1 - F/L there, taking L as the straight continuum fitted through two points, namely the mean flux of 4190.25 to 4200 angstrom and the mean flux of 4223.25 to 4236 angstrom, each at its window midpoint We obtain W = -4.36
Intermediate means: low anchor 1.24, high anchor 0.606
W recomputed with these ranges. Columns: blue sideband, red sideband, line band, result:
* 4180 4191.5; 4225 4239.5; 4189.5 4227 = -3.9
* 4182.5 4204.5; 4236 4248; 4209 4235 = 7.1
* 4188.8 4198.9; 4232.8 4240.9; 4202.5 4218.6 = -1.8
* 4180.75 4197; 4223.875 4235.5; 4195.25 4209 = -1.7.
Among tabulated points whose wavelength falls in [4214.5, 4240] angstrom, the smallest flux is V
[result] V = 0.09697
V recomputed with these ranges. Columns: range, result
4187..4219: 0.9205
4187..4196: 1.268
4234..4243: 0.9164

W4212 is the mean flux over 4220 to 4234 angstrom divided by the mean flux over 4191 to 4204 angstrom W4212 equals 0.5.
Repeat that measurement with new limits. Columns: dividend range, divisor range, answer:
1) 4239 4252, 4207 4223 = 1.02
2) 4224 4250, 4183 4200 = 0.78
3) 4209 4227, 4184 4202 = 0.85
